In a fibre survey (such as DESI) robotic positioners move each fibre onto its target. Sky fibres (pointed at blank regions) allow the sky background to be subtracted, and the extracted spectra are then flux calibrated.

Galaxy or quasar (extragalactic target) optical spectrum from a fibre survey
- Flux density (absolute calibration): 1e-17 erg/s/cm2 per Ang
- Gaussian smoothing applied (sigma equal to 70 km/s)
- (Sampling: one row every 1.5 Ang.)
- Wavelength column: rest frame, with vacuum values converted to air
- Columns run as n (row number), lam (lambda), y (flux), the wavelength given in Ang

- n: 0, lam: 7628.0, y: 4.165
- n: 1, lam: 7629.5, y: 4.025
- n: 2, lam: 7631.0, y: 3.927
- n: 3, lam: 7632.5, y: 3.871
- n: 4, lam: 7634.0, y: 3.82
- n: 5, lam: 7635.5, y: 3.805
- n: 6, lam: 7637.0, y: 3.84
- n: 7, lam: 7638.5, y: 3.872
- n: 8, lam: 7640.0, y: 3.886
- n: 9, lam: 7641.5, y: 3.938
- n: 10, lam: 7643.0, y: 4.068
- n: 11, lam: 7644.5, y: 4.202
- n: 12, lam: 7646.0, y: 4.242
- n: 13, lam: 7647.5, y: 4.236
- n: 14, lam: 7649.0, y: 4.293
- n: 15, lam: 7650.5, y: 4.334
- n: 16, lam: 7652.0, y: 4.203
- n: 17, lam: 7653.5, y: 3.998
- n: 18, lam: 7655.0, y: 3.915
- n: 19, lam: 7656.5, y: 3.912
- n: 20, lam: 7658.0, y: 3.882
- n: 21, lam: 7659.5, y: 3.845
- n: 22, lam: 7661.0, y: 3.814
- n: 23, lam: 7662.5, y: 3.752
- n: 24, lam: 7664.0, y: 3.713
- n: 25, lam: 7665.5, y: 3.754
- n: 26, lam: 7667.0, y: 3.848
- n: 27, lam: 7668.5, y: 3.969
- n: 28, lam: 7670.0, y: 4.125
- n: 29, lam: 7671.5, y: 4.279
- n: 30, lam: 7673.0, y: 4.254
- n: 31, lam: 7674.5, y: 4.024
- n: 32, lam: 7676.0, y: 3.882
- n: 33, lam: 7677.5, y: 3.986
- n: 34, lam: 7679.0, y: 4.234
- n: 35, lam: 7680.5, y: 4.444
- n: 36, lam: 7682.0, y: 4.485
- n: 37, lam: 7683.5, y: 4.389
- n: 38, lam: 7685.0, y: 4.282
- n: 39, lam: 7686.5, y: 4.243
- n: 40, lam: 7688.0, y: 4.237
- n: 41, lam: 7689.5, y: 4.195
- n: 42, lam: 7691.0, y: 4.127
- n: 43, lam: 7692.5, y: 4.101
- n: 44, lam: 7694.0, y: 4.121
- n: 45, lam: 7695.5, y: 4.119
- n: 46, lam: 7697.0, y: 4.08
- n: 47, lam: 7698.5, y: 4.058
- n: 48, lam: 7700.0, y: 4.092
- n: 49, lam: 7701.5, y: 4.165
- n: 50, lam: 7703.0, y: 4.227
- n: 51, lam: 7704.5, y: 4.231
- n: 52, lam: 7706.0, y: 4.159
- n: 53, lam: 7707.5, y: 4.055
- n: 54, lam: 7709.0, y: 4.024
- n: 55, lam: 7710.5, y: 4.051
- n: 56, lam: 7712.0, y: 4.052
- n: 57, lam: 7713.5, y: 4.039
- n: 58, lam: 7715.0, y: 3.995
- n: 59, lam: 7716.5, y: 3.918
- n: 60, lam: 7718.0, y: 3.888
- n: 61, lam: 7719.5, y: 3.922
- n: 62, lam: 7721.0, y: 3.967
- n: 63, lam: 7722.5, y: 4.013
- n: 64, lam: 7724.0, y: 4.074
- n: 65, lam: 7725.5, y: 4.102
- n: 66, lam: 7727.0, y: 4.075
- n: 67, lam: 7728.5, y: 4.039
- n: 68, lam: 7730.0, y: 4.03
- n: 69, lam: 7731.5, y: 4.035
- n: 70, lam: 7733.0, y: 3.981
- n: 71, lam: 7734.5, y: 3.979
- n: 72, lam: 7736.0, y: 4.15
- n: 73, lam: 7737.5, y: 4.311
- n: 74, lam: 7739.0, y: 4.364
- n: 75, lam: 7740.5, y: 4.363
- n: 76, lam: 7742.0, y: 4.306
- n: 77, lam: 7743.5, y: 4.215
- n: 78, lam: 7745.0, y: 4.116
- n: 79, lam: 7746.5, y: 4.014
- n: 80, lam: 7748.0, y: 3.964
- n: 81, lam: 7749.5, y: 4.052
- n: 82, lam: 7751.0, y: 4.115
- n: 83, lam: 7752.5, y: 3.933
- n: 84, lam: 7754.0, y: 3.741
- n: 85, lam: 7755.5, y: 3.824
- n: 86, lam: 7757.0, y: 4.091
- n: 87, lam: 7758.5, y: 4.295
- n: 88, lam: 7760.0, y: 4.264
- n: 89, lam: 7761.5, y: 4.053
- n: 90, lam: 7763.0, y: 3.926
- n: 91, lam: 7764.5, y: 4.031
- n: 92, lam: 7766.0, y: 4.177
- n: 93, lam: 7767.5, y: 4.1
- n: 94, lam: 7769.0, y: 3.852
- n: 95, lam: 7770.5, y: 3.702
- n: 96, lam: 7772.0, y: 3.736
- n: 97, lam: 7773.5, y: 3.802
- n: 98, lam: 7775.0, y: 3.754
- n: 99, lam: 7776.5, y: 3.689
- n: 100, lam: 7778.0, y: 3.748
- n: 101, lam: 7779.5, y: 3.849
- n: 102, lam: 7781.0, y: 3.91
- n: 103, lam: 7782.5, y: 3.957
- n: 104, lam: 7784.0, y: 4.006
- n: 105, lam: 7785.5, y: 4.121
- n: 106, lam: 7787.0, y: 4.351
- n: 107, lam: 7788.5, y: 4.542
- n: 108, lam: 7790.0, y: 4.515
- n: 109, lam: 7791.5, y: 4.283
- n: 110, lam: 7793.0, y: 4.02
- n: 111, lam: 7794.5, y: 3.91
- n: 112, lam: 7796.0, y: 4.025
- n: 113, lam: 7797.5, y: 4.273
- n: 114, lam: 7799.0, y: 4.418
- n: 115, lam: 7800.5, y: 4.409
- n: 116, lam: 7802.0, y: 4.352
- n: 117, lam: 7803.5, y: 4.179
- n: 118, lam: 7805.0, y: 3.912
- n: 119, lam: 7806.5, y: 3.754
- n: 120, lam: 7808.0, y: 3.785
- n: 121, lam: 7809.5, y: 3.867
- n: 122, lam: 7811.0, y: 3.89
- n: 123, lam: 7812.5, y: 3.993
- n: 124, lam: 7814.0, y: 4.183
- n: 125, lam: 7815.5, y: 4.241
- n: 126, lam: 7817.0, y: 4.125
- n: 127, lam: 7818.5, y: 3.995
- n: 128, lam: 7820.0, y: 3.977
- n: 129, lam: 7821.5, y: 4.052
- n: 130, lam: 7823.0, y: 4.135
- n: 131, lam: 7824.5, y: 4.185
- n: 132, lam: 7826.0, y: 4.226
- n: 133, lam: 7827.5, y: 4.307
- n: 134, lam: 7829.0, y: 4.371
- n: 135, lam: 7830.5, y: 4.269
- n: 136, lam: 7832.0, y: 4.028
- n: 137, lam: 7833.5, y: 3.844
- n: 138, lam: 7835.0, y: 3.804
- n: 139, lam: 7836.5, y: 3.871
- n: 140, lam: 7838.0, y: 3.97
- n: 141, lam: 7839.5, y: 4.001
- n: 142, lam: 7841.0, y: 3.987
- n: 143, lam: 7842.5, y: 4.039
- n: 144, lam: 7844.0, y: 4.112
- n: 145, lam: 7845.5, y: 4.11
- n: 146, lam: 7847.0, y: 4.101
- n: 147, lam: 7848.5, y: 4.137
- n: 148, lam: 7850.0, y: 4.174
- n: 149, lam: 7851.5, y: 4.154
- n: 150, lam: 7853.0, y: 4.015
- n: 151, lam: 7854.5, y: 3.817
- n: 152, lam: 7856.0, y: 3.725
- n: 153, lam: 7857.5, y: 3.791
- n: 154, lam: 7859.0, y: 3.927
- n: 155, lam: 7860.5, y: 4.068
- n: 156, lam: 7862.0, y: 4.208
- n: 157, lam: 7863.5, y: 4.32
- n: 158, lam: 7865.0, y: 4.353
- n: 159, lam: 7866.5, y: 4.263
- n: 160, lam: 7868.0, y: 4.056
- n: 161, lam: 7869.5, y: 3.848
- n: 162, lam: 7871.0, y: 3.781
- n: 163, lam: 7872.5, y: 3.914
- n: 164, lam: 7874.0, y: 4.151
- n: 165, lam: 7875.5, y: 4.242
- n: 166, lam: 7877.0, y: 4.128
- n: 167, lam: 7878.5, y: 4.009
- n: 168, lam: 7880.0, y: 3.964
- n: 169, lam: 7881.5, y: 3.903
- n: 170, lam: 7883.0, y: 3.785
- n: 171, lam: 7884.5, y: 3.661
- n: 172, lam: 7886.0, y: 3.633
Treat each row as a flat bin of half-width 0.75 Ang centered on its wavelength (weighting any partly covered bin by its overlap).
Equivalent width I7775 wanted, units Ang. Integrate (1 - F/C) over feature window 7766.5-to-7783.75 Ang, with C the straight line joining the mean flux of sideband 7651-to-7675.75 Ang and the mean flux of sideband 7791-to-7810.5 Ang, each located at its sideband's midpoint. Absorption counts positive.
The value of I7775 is 1.0 Ang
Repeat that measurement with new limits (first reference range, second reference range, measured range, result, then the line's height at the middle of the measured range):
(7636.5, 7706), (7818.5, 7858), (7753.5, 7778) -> 0.77 Ang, 4.06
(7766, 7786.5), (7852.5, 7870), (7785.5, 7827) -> -2.10 Ang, 3.94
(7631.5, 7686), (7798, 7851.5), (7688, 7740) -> -0.39 Ang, 4.05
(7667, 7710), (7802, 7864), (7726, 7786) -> 1.28 Ang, 4.1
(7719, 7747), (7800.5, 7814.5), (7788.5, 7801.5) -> -0.73 Ang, 4.03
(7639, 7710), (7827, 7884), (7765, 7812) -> 0.35 Ang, 4.06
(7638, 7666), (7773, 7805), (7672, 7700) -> -1.10 Ang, 4.02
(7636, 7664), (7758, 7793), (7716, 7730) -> 0.05 Ang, 4.02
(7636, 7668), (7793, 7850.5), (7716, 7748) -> -0.50 Ang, 4.02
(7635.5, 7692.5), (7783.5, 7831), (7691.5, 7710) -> -0.13 Ang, 4.09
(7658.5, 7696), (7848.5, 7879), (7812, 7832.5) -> -0.48 Ang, 4.06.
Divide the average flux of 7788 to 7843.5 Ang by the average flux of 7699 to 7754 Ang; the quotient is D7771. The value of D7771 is 1.00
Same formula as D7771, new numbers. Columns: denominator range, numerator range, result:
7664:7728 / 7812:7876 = 0.99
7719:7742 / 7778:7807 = 1.01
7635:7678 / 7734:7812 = 1.02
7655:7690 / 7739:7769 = 1.01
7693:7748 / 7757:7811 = 0.99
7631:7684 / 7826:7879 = 1.01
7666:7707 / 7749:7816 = 0.97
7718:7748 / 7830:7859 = 0.97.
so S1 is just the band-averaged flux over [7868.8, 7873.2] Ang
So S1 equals 3.85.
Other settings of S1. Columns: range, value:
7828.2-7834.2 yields 4.13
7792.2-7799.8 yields 4.13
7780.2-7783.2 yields 3.93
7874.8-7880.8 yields 4.08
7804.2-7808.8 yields 3.82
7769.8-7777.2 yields 3.74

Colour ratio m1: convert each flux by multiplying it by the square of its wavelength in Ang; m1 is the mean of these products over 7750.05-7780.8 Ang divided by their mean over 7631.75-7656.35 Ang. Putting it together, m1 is 1.01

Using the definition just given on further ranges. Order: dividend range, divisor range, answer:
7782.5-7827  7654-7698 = 1.05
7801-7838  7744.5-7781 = 1.04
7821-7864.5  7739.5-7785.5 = 1.04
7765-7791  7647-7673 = 1.03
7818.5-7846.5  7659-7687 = 1.04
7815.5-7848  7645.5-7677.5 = 1.06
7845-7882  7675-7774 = 1.03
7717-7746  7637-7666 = 1.05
